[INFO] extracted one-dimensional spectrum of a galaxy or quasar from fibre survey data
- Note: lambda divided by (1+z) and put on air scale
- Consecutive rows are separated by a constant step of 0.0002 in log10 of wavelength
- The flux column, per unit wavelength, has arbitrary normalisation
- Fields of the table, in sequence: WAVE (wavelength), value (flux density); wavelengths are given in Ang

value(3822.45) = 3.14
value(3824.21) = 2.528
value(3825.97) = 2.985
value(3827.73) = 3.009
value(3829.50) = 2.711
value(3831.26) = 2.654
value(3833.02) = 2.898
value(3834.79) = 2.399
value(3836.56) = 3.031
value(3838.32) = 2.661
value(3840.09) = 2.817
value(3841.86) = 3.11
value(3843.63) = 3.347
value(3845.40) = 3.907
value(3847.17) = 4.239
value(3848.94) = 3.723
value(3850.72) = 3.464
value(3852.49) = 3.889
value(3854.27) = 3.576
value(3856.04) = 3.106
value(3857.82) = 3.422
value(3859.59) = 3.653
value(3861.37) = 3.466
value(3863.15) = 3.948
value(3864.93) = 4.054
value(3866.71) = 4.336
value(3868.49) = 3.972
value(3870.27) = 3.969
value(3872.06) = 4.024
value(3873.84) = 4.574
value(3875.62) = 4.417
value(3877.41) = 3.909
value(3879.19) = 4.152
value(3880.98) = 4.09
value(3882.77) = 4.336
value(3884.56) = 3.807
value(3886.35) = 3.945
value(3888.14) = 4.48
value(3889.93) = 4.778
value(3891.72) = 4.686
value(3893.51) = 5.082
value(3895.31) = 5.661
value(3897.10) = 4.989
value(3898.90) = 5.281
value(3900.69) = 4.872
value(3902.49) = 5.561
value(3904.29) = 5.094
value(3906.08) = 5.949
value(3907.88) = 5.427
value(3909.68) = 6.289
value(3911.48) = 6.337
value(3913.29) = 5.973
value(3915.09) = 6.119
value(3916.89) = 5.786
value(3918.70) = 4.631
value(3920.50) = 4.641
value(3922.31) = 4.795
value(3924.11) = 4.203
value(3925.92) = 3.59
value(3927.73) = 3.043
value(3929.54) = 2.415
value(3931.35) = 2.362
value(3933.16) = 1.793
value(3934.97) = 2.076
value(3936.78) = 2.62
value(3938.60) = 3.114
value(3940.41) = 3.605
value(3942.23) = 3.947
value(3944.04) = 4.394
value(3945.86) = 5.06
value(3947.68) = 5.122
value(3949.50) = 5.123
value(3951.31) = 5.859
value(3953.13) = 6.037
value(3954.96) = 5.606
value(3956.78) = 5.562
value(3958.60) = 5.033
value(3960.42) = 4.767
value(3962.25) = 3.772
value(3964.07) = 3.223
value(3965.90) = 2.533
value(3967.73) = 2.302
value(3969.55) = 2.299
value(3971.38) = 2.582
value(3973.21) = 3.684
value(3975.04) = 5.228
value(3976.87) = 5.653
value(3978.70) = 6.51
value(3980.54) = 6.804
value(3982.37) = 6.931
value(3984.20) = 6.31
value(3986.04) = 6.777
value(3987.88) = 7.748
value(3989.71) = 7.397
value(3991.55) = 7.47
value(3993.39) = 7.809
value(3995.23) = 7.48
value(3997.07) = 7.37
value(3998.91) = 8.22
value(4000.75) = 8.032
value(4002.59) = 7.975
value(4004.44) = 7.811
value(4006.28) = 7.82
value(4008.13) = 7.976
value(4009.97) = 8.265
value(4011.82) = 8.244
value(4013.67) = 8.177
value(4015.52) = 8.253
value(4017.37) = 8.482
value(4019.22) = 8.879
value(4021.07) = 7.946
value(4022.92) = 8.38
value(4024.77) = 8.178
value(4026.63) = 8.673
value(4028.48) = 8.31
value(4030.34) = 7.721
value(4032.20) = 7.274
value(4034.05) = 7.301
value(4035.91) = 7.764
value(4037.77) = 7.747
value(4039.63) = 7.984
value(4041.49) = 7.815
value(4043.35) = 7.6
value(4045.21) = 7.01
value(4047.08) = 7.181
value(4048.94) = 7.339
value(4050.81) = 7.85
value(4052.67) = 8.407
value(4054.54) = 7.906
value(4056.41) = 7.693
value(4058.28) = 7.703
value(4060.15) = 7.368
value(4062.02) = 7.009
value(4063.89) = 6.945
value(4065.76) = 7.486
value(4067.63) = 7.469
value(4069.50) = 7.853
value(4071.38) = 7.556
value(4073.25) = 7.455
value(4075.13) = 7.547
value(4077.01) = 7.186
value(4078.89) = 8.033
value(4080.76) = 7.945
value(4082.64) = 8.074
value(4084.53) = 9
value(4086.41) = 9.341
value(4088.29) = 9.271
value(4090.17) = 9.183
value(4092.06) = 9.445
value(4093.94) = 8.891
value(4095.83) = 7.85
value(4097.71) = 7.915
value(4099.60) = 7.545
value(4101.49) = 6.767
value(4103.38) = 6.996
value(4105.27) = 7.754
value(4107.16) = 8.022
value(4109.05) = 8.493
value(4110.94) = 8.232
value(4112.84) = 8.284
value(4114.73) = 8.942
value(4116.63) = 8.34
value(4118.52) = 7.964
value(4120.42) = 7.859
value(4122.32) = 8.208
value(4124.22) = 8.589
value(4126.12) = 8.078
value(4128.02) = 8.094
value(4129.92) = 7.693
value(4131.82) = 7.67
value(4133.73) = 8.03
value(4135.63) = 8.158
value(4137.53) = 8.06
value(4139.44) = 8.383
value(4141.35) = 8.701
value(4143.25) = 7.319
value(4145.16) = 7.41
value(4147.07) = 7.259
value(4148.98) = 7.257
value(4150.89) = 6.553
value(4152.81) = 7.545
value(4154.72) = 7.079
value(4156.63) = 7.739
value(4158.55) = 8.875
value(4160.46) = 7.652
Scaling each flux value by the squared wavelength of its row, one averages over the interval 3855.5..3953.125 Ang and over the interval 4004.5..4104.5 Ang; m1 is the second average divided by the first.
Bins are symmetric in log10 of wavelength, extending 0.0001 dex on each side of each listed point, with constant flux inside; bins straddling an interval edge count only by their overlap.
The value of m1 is 1.9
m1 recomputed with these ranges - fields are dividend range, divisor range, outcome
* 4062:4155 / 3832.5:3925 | 2.05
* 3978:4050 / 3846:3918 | 1.81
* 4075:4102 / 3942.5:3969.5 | 1.97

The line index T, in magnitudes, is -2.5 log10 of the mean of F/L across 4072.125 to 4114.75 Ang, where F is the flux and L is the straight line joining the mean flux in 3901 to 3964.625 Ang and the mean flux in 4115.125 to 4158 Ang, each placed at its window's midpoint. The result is -0.15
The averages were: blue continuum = 4.55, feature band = 8.16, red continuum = 7.84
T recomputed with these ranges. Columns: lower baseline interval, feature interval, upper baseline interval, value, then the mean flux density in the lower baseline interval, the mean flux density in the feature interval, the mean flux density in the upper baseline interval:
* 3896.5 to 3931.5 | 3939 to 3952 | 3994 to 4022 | 0.27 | 4.92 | 4.65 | 8.06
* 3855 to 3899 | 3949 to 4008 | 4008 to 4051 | 0.15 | 4.23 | 5.91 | 7.93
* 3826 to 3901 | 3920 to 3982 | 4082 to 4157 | 0.27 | 3.85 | 4.12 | 8.05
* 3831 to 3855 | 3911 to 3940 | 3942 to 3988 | 0.11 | 3.28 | 3.92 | 4.92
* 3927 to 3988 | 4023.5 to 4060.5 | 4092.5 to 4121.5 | -0.20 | 4.37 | 7.75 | 8.02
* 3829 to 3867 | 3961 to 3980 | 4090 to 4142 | 0.40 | 3.38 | 3.86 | 8.13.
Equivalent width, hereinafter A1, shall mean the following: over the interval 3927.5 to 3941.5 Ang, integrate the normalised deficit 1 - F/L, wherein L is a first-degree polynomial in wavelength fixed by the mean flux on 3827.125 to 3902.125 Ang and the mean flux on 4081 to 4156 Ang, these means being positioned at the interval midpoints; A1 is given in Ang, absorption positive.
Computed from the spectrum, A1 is 6.7 Ang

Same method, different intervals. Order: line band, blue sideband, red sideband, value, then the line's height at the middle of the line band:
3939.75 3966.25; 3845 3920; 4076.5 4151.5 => 4.4 Ang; 5.63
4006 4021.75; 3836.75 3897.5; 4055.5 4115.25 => -3.8 Ang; 6.66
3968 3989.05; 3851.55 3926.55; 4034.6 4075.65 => 2.7 Ang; 6.2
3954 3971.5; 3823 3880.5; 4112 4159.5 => 4.6 Ang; 5.23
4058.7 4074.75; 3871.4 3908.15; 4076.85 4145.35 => 0.2 Ang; 7.48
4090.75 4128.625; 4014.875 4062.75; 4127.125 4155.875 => -1.9 Ang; 7.73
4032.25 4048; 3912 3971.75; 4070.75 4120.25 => -2.0 Ang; 6.69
